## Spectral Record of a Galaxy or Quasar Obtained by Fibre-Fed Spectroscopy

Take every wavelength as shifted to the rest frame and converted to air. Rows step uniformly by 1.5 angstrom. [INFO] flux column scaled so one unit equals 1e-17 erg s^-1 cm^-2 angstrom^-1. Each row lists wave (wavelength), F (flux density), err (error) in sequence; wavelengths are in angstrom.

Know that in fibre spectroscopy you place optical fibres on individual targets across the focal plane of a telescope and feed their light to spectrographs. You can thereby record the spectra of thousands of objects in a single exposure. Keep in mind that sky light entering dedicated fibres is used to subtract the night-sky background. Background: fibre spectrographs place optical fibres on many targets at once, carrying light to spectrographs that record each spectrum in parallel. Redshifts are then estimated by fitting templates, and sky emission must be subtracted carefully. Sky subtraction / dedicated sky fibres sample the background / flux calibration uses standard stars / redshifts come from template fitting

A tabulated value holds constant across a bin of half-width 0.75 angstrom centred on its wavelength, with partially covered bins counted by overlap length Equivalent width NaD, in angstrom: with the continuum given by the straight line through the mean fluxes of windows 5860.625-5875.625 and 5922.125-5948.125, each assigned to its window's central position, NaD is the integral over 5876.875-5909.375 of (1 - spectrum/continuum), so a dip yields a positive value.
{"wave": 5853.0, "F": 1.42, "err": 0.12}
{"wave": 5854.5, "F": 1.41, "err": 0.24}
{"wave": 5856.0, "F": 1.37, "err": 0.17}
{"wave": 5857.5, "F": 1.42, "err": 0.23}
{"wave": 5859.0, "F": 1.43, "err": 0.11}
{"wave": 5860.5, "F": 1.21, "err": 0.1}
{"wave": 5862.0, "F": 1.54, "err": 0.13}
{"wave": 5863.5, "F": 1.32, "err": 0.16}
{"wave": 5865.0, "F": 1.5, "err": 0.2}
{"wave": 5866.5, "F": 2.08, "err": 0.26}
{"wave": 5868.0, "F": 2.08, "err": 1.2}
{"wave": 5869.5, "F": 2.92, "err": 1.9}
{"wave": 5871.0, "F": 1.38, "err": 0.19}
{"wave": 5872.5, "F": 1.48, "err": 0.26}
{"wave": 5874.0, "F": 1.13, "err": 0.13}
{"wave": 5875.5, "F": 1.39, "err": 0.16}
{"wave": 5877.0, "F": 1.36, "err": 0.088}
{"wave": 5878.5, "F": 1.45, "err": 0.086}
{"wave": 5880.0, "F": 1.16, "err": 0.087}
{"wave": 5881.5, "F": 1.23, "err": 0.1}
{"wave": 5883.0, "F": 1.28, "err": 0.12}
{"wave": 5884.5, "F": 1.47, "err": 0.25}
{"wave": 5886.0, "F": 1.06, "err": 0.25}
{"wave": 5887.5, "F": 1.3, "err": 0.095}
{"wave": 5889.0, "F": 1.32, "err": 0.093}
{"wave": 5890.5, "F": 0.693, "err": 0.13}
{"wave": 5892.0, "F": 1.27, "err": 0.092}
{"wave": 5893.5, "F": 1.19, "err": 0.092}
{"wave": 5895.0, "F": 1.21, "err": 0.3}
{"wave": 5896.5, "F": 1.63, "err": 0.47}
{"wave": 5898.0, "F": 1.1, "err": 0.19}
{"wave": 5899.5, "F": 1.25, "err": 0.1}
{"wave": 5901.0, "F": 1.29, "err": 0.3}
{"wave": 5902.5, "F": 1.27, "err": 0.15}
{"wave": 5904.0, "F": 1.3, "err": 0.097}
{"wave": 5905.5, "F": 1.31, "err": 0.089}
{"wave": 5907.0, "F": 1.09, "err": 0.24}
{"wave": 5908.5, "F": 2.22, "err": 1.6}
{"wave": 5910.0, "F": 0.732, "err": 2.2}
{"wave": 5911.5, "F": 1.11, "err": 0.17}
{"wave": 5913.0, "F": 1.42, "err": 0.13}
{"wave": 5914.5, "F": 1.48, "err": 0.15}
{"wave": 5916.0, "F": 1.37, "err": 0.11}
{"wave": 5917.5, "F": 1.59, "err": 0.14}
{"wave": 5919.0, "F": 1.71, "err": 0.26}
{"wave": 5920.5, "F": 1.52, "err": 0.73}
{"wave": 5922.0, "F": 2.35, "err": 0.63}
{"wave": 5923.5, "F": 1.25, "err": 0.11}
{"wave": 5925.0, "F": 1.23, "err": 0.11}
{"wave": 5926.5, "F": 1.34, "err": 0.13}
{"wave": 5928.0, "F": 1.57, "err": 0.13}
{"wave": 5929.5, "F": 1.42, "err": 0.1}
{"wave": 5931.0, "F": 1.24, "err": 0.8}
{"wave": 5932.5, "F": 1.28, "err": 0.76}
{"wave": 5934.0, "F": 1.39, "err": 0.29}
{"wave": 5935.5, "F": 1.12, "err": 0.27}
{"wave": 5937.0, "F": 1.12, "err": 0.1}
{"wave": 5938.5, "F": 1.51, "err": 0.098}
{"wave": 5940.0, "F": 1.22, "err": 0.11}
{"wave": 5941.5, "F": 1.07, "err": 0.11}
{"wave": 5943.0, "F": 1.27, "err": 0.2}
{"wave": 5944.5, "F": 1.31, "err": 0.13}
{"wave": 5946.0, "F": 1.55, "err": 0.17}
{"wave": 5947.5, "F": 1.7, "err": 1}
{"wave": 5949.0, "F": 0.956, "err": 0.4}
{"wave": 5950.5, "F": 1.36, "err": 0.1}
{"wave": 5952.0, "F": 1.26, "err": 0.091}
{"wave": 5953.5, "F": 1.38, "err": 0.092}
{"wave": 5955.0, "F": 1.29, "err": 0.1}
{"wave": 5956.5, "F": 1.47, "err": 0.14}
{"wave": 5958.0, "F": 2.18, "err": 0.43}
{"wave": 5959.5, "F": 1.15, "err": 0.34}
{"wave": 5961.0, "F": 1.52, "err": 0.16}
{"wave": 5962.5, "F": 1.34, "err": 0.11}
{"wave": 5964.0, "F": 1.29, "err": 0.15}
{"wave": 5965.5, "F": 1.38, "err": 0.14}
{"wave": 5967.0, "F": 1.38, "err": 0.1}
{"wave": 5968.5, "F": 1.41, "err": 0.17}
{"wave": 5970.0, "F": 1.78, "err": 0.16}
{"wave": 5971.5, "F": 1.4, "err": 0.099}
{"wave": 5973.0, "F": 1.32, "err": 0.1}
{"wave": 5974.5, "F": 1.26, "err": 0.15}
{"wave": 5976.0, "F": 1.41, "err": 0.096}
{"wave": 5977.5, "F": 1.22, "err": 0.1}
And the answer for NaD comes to 5.5 angstrom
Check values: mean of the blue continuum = 1.67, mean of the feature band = 1.29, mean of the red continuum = 1.35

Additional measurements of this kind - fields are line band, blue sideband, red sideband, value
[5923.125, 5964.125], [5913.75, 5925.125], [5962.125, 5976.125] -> 3.79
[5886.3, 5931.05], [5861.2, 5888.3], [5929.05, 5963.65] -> 2.25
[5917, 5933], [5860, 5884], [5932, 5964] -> -1.05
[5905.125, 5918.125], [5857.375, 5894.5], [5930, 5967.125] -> 0.18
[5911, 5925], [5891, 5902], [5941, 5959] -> -2.18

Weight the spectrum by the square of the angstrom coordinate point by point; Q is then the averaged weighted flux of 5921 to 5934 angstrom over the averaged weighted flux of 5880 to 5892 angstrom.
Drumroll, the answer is 1.24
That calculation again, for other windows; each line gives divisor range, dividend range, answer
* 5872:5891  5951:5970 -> 1.17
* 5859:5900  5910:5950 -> 0.99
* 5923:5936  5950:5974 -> 1.10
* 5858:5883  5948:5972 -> 0.95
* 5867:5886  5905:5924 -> 0.99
